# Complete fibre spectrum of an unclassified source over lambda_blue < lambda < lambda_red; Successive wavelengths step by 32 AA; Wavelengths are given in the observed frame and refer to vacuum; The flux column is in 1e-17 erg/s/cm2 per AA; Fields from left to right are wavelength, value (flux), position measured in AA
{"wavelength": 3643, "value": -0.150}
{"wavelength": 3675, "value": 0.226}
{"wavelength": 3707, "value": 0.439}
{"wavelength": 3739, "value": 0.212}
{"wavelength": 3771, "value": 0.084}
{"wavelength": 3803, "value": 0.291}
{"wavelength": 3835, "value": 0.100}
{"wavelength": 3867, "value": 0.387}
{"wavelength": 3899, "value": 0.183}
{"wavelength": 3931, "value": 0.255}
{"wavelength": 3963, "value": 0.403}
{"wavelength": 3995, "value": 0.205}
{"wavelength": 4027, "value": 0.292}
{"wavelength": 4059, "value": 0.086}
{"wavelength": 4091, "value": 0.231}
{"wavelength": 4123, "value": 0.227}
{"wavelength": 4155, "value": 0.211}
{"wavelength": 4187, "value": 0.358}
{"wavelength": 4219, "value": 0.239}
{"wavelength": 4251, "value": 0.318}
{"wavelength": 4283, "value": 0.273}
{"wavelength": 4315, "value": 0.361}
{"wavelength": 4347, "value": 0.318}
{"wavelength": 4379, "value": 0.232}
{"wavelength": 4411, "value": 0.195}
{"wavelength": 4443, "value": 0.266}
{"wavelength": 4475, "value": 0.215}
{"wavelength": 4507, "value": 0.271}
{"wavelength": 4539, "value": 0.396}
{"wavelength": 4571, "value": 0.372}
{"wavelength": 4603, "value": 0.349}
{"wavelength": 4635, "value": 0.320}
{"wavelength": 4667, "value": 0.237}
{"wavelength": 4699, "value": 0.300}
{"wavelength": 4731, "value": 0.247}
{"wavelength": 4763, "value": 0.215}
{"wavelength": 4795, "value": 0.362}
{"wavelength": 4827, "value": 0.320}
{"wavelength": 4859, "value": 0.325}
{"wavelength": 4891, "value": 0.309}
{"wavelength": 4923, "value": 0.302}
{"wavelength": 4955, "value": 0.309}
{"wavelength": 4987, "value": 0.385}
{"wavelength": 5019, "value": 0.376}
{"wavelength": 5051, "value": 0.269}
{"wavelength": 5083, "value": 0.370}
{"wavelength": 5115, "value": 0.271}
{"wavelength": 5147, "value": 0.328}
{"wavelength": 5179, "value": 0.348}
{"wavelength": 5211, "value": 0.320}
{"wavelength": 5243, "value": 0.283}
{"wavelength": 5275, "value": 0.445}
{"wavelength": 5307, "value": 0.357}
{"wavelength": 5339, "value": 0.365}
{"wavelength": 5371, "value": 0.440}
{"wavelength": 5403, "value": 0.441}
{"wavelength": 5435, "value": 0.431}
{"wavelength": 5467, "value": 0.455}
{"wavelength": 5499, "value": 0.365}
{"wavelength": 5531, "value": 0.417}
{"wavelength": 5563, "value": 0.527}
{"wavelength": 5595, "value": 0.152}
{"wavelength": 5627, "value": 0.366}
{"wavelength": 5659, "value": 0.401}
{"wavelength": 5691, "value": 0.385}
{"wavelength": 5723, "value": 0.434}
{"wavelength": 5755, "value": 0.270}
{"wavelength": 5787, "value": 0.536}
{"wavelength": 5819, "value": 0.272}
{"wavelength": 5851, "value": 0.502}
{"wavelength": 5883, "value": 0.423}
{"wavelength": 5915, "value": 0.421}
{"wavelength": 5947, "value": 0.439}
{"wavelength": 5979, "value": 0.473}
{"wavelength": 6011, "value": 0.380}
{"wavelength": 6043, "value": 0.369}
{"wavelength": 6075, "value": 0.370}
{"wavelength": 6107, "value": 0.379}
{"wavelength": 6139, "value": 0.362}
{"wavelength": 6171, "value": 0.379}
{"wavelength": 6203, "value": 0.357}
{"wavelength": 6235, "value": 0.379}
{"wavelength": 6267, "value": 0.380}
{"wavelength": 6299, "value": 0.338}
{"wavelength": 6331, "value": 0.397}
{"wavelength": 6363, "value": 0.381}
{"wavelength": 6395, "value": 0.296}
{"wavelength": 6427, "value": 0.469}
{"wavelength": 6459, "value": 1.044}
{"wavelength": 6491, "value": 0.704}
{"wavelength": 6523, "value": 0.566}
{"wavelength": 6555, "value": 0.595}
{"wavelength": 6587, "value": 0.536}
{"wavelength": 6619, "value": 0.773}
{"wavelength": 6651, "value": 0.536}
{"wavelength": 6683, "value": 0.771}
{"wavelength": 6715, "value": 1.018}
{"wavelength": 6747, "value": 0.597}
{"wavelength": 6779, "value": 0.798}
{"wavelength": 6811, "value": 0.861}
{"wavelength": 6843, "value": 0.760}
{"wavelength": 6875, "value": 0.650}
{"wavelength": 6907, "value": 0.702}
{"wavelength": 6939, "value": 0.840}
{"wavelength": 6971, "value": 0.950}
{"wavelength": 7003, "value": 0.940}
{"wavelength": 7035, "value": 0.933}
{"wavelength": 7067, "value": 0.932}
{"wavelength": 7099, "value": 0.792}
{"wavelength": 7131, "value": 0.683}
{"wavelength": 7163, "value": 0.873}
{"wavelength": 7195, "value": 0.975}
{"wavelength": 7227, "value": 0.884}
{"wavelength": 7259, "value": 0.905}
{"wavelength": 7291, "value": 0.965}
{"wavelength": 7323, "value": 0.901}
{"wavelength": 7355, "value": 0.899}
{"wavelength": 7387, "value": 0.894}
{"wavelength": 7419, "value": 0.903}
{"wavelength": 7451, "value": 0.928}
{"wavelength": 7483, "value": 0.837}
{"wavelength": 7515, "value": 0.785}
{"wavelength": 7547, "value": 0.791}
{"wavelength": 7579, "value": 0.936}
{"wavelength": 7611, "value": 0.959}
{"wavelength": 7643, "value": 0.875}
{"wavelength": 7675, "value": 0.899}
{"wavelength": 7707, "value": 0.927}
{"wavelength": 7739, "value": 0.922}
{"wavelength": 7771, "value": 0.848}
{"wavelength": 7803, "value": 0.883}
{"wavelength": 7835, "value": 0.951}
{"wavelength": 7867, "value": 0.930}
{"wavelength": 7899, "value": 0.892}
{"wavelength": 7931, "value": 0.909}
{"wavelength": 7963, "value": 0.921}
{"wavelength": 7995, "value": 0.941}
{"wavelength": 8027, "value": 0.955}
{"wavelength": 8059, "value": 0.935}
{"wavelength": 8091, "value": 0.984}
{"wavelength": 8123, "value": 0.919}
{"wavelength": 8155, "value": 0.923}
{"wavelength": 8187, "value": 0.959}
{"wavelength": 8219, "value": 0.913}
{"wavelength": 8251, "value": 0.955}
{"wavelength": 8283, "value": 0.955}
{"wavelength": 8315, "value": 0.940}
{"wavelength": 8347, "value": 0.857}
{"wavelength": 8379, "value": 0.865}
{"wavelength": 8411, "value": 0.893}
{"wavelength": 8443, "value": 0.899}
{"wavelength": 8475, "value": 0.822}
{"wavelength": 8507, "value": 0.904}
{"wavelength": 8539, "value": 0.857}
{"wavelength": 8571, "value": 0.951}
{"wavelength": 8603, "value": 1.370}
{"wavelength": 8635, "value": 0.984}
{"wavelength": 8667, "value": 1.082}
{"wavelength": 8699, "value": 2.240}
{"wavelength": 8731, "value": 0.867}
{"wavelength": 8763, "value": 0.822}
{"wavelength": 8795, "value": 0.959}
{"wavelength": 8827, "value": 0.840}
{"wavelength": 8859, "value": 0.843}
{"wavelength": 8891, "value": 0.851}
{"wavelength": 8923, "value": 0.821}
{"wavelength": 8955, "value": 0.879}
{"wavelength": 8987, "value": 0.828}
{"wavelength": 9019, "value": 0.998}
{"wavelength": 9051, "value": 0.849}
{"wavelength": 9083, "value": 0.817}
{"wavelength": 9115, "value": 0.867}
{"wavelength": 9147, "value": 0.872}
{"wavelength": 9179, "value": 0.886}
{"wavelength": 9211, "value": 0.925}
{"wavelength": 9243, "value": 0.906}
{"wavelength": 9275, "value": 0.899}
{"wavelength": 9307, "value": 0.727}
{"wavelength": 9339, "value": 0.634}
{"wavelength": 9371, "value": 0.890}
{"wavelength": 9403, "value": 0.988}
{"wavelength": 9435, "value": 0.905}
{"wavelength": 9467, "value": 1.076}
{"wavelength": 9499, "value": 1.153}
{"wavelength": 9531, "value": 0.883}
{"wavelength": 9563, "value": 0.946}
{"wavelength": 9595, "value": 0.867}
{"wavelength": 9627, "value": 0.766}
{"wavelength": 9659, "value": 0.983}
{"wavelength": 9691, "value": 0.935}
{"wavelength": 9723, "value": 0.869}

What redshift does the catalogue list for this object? 0.74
